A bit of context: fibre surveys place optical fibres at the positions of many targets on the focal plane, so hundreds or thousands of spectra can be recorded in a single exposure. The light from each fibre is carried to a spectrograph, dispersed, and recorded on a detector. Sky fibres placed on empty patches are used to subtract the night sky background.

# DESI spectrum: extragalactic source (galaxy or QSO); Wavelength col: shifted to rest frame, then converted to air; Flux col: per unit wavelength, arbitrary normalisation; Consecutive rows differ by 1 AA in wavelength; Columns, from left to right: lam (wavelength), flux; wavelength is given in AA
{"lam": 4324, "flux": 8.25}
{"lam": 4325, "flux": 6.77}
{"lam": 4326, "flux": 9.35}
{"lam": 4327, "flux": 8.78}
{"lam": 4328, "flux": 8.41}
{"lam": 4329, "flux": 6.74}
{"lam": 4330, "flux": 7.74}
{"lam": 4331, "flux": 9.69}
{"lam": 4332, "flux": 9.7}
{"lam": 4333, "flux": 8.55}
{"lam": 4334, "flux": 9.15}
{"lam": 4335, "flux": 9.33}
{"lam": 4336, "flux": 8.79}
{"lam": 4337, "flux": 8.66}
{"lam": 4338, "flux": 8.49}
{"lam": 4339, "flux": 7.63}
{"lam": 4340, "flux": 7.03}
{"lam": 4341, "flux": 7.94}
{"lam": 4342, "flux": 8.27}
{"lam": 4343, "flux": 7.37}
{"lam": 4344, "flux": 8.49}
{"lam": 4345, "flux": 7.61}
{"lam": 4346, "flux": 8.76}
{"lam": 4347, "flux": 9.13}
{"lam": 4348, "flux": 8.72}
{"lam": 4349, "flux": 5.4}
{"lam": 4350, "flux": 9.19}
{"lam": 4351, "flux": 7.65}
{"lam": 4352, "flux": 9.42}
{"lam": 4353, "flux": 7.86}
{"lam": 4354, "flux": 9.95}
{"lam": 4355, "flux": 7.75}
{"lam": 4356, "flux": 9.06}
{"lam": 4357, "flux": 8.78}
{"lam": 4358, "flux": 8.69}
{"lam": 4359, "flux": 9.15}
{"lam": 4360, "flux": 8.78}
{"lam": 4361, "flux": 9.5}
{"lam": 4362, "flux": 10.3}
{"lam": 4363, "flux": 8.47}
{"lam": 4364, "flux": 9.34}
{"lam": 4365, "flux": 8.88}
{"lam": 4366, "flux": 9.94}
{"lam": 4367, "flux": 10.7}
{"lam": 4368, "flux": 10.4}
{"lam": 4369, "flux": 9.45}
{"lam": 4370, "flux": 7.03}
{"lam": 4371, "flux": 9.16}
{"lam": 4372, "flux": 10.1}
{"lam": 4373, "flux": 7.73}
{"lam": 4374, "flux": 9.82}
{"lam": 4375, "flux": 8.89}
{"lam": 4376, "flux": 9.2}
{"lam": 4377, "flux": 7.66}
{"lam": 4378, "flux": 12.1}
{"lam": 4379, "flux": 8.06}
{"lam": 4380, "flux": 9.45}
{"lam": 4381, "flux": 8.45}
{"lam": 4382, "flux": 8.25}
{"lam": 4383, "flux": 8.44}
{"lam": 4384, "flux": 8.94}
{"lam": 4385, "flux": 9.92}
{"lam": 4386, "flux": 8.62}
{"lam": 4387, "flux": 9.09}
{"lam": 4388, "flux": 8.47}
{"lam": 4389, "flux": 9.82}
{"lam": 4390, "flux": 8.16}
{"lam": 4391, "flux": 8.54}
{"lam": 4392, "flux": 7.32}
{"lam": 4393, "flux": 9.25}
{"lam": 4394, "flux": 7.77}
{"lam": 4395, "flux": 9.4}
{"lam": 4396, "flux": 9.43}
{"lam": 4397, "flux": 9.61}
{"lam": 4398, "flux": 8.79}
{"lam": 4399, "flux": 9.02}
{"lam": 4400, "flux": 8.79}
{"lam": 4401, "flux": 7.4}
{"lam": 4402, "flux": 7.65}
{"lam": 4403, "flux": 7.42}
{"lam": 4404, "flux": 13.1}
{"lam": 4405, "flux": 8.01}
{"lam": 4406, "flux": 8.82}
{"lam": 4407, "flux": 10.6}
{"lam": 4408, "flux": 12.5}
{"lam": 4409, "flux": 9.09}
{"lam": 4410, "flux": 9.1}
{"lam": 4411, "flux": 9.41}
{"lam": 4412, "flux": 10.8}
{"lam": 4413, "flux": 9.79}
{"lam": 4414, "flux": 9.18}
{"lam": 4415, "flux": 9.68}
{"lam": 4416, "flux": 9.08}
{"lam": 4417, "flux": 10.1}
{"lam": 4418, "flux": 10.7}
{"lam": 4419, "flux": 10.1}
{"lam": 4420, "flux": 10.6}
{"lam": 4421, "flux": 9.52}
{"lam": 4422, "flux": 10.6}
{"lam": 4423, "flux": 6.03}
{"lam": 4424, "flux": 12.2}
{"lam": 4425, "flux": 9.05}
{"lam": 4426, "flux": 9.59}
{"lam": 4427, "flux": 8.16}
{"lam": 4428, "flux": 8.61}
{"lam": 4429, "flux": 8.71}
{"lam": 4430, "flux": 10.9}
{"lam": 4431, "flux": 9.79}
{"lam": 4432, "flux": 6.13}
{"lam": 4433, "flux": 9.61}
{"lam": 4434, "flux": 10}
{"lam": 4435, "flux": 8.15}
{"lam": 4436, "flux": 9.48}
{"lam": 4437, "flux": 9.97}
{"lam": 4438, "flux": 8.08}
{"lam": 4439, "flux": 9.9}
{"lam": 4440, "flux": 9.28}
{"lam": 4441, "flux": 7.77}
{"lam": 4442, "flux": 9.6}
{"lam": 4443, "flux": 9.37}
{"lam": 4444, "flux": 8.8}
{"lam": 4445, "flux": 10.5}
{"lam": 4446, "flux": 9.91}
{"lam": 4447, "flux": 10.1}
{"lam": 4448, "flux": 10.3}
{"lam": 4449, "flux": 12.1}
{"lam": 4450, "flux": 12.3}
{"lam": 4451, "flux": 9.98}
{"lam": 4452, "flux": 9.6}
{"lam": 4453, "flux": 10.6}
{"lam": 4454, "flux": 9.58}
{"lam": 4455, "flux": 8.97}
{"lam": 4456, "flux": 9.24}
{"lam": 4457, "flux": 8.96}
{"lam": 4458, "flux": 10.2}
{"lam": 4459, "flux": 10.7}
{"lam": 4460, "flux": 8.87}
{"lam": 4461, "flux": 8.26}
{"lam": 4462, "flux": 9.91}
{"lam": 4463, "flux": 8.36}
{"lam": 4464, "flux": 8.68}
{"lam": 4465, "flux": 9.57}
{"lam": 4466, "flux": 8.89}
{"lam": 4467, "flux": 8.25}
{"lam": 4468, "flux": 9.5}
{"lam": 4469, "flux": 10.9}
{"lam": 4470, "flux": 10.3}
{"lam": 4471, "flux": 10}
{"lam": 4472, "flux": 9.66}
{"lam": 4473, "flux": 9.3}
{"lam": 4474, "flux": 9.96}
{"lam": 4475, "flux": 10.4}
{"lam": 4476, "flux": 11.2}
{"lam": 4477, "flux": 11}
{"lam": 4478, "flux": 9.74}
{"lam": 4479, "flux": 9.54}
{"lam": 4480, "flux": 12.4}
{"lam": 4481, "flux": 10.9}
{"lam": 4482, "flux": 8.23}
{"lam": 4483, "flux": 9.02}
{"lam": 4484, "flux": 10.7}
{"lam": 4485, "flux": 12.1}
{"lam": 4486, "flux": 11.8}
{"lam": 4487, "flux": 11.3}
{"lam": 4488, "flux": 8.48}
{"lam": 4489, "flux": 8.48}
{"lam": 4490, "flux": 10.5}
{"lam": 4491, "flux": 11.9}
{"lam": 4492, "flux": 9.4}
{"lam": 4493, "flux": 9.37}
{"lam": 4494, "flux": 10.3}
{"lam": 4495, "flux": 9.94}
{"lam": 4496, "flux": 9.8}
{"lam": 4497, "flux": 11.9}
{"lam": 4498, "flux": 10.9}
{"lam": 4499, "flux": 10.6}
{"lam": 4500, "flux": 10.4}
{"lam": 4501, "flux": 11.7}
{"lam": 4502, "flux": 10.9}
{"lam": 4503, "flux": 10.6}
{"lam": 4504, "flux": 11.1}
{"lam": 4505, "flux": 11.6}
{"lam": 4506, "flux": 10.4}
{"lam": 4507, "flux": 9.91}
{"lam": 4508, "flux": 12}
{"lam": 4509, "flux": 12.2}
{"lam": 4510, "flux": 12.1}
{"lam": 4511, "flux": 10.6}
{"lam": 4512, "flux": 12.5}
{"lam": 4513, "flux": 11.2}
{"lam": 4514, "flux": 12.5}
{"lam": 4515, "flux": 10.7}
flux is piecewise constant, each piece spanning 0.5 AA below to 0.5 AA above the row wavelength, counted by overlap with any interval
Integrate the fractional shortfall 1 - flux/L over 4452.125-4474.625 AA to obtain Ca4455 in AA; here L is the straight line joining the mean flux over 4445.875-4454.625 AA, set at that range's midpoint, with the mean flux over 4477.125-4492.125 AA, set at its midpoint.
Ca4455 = 2.0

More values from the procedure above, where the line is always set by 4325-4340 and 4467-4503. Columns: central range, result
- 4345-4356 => 0.5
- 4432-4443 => 0.8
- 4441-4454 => -0.3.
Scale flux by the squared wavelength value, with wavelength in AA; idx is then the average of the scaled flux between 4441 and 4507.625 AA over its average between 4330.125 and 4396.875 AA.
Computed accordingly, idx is 1.21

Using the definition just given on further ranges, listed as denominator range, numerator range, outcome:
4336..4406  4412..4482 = 1.14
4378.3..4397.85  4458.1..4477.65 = 1.14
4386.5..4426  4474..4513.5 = 1.19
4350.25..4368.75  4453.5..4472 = 1.08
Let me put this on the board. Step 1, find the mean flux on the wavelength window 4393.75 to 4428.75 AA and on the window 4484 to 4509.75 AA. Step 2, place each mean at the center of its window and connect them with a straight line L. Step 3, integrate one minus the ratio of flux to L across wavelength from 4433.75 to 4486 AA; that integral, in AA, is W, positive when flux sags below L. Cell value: 1.8 AA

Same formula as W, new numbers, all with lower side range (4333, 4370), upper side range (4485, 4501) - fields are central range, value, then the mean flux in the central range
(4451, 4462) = 0.5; 9.54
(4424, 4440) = 0.8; 9.18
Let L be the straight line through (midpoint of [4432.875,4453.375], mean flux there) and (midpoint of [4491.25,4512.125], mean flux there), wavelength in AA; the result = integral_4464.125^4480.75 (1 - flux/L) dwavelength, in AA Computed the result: 0.5 AA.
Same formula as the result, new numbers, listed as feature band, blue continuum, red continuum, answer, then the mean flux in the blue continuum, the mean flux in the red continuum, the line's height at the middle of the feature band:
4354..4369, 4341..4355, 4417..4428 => -1.4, 8.26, 9.63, 8.51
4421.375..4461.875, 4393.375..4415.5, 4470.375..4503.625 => 1.3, 9.33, 10.4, 9.8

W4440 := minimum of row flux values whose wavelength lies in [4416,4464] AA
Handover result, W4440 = 6.03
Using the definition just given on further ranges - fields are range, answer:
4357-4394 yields 7.03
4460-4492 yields 8.23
